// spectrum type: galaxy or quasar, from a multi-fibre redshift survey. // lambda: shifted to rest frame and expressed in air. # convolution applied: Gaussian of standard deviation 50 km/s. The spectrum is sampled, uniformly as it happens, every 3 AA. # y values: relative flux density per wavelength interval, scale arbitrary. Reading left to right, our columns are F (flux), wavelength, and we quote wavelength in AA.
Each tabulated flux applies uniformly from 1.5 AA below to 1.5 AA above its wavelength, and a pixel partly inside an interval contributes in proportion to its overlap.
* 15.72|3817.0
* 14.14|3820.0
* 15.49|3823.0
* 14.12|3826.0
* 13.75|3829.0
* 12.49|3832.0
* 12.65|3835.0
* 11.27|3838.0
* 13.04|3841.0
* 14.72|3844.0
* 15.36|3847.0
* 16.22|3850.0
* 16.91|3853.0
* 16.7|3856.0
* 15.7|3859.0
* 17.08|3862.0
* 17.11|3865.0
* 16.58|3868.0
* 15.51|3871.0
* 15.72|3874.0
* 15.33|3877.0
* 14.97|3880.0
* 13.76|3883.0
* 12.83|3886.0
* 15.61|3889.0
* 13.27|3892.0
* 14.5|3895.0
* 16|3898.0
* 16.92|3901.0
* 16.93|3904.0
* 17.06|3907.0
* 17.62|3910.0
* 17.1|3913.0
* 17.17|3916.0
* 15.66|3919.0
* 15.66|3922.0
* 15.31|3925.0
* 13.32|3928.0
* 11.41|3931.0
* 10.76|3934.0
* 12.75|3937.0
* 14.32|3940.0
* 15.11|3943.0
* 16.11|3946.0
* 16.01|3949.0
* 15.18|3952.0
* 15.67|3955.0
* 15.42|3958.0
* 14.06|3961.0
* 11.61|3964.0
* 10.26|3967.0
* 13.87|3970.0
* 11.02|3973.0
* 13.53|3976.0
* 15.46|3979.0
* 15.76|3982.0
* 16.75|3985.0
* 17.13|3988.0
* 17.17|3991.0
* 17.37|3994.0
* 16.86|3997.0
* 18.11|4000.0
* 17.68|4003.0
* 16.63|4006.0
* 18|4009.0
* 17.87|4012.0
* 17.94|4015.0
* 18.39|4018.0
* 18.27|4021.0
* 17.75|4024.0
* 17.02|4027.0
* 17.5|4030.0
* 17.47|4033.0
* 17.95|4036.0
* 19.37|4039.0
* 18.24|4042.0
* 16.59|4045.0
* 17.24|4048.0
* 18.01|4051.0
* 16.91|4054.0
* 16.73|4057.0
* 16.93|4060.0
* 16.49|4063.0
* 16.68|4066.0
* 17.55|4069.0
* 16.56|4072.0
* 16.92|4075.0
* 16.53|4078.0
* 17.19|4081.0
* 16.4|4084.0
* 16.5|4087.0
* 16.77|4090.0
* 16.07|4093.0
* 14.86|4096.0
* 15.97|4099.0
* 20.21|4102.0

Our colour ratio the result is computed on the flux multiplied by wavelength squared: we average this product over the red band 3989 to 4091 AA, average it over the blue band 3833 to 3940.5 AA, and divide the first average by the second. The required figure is 1.24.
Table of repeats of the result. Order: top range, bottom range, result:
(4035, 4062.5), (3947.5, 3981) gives 1.32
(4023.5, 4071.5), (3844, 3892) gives 1.22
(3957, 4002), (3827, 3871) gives 1.07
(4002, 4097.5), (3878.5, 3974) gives 1.25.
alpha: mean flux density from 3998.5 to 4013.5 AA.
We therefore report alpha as 17.7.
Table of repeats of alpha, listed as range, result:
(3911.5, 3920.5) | 16.6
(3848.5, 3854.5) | 16.6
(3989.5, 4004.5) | 17.4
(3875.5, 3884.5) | 14.7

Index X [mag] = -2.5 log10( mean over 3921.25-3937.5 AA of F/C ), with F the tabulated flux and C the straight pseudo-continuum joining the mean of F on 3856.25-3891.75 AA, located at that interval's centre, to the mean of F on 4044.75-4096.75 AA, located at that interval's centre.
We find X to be 0.20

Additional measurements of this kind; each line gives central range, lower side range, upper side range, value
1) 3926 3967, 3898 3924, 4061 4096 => 0.201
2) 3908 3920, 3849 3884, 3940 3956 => -0.083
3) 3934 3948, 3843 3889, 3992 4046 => 0.173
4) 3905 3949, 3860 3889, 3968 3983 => -0.032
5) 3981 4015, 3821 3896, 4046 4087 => -0.067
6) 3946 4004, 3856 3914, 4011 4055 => 0.121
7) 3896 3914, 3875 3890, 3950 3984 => -0.176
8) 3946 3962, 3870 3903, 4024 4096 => 0.028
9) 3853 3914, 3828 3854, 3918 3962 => -0.119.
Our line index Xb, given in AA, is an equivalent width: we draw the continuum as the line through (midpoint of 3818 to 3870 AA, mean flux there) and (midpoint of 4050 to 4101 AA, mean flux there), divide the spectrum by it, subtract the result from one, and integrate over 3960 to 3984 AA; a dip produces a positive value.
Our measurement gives 4.0 AA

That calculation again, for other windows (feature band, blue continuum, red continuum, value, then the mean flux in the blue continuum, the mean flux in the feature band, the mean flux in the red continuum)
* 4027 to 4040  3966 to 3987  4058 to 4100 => -2.1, 14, 17.9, 16.5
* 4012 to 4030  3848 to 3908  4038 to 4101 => -1.4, 15.7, 17.8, 16.9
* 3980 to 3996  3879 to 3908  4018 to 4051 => 0.1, 15.2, 16.8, 17.8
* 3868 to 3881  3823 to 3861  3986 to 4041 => -0.4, 14.5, 15.5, 17.7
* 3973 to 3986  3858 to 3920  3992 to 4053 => 1.7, 15.8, 14.8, 17.7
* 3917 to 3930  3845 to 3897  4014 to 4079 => 0.9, 15.5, 14.9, 17.4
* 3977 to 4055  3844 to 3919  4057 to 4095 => -4.6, 15.9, 17.4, 16.7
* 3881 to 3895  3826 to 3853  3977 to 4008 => 0.8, 13.9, 14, 16.9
